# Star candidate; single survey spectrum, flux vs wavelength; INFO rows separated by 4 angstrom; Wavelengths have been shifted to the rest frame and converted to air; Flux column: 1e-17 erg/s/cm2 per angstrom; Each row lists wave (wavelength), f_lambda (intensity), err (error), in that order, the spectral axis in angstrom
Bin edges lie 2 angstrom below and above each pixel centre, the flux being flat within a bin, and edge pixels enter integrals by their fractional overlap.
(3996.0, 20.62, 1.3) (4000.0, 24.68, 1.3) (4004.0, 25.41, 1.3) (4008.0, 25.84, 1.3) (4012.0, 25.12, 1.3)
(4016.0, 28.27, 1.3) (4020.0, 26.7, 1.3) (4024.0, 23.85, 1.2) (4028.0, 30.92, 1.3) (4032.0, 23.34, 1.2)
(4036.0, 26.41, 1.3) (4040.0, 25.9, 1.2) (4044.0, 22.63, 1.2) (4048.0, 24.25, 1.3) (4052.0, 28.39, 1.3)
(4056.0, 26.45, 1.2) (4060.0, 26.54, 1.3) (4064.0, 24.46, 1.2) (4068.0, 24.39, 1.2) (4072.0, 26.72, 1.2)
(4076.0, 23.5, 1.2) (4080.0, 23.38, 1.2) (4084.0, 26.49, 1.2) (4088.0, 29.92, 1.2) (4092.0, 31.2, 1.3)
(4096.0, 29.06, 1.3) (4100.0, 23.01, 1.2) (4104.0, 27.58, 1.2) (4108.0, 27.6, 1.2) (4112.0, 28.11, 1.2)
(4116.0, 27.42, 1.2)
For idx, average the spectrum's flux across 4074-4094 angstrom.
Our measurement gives 26.9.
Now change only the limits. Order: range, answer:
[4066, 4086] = 24.9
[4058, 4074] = 25.5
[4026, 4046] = 25.8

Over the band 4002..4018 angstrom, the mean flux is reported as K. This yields 26.2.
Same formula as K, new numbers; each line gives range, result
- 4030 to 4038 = 24.9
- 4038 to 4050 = 24.3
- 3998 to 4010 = 25.3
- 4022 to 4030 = 27.4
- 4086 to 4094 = 30.6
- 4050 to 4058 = 27.4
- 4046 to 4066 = 26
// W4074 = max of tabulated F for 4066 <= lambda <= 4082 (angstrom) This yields 26.72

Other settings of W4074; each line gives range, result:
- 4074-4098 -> 31.2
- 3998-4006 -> 25.41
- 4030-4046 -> 26.41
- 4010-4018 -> 28.27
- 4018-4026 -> 26.7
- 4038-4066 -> 28.39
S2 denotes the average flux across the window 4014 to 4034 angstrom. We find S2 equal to 26.6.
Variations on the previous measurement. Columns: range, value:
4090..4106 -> 27.7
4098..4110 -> 26.1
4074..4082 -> 23.4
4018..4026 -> 25.3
